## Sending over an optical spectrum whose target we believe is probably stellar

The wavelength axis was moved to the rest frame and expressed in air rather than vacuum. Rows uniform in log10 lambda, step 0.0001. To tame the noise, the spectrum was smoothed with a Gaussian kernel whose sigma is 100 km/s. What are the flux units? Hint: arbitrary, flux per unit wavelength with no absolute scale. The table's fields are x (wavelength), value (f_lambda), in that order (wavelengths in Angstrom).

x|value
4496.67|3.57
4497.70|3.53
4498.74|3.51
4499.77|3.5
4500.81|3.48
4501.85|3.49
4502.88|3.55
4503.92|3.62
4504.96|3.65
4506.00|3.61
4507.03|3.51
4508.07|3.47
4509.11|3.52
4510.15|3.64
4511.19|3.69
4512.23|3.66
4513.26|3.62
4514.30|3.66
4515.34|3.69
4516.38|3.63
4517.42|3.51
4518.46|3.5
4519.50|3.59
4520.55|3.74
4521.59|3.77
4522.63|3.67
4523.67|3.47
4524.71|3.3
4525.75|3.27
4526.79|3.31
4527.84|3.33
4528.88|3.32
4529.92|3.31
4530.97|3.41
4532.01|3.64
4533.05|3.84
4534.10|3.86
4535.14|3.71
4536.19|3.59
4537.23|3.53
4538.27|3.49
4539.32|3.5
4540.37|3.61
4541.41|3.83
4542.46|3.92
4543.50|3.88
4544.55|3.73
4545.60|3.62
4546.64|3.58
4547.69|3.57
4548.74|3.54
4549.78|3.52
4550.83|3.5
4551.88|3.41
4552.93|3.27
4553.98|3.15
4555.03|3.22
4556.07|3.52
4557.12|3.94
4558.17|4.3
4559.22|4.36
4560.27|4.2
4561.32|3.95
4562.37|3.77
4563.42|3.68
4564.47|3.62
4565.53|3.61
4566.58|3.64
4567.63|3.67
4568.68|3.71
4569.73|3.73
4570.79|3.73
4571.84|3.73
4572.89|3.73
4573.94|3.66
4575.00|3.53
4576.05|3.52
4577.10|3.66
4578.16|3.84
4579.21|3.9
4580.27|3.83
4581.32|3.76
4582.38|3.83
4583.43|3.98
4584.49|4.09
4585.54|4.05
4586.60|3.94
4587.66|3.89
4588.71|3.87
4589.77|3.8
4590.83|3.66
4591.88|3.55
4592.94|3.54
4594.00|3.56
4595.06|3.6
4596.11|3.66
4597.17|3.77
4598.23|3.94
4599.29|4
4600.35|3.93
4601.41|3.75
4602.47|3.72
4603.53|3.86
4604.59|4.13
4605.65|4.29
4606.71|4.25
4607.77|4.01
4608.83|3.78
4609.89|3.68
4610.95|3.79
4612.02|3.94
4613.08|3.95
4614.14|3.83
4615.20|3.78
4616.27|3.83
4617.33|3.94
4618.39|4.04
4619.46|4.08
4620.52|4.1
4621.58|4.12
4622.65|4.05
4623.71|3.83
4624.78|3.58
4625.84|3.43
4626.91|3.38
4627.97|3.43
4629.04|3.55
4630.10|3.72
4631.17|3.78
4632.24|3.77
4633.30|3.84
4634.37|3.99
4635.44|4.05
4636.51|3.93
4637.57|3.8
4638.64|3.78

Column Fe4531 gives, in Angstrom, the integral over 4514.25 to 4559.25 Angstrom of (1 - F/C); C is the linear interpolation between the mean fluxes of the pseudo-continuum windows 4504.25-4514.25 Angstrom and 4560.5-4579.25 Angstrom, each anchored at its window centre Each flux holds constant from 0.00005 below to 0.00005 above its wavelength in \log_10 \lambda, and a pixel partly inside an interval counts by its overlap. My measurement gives 0.8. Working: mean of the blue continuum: 3.6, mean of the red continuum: 3.71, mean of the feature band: 3.58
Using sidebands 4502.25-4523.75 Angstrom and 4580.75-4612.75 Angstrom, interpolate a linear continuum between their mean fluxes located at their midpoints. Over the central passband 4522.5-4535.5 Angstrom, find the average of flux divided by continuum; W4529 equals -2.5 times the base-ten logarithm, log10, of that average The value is 0.05 mag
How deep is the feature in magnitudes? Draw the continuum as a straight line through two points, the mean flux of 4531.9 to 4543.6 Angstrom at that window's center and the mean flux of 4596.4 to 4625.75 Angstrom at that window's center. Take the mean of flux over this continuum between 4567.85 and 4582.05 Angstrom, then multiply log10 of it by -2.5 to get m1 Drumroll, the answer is 0.03 mag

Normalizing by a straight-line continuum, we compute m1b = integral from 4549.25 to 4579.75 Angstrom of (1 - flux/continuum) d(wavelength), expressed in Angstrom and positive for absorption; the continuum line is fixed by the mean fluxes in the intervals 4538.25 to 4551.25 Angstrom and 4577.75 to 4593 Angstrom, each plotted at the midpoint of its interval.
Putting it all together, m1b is 0.40 Angstrom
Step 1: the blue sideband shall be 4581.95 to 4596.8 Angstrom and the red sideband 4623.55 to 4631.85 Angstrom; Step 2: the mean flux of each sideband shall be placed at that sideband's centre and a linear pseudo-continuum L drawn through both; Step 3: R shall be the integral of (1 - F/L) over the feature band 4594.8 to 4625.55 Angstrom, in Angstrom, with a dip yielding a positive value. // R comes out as -1.9 Angstrom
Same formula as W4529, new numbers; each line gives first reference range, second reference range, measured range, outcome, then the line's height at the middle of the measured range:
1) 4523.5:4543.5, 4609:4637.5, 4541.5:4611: -0.02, 3.68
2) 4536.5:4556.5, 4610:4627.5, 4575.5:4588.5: -0.05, 3.7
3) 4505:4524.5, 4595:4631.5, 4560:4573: 0.00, 3.73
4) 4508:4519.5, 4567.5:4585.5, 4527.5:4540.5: 0.03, 3.66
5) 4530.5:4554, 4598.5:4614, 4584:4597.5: 0.02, 3.85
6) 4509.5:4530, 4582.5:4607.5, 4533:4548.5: -0.01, 3.63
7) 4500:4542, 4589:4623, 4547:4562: 0.00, 3.69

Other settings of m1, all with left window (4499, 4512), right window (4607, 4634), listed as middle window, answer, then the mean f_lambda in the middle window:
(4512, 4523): -0.02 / 3.64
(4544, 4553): 0.04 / 3.54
